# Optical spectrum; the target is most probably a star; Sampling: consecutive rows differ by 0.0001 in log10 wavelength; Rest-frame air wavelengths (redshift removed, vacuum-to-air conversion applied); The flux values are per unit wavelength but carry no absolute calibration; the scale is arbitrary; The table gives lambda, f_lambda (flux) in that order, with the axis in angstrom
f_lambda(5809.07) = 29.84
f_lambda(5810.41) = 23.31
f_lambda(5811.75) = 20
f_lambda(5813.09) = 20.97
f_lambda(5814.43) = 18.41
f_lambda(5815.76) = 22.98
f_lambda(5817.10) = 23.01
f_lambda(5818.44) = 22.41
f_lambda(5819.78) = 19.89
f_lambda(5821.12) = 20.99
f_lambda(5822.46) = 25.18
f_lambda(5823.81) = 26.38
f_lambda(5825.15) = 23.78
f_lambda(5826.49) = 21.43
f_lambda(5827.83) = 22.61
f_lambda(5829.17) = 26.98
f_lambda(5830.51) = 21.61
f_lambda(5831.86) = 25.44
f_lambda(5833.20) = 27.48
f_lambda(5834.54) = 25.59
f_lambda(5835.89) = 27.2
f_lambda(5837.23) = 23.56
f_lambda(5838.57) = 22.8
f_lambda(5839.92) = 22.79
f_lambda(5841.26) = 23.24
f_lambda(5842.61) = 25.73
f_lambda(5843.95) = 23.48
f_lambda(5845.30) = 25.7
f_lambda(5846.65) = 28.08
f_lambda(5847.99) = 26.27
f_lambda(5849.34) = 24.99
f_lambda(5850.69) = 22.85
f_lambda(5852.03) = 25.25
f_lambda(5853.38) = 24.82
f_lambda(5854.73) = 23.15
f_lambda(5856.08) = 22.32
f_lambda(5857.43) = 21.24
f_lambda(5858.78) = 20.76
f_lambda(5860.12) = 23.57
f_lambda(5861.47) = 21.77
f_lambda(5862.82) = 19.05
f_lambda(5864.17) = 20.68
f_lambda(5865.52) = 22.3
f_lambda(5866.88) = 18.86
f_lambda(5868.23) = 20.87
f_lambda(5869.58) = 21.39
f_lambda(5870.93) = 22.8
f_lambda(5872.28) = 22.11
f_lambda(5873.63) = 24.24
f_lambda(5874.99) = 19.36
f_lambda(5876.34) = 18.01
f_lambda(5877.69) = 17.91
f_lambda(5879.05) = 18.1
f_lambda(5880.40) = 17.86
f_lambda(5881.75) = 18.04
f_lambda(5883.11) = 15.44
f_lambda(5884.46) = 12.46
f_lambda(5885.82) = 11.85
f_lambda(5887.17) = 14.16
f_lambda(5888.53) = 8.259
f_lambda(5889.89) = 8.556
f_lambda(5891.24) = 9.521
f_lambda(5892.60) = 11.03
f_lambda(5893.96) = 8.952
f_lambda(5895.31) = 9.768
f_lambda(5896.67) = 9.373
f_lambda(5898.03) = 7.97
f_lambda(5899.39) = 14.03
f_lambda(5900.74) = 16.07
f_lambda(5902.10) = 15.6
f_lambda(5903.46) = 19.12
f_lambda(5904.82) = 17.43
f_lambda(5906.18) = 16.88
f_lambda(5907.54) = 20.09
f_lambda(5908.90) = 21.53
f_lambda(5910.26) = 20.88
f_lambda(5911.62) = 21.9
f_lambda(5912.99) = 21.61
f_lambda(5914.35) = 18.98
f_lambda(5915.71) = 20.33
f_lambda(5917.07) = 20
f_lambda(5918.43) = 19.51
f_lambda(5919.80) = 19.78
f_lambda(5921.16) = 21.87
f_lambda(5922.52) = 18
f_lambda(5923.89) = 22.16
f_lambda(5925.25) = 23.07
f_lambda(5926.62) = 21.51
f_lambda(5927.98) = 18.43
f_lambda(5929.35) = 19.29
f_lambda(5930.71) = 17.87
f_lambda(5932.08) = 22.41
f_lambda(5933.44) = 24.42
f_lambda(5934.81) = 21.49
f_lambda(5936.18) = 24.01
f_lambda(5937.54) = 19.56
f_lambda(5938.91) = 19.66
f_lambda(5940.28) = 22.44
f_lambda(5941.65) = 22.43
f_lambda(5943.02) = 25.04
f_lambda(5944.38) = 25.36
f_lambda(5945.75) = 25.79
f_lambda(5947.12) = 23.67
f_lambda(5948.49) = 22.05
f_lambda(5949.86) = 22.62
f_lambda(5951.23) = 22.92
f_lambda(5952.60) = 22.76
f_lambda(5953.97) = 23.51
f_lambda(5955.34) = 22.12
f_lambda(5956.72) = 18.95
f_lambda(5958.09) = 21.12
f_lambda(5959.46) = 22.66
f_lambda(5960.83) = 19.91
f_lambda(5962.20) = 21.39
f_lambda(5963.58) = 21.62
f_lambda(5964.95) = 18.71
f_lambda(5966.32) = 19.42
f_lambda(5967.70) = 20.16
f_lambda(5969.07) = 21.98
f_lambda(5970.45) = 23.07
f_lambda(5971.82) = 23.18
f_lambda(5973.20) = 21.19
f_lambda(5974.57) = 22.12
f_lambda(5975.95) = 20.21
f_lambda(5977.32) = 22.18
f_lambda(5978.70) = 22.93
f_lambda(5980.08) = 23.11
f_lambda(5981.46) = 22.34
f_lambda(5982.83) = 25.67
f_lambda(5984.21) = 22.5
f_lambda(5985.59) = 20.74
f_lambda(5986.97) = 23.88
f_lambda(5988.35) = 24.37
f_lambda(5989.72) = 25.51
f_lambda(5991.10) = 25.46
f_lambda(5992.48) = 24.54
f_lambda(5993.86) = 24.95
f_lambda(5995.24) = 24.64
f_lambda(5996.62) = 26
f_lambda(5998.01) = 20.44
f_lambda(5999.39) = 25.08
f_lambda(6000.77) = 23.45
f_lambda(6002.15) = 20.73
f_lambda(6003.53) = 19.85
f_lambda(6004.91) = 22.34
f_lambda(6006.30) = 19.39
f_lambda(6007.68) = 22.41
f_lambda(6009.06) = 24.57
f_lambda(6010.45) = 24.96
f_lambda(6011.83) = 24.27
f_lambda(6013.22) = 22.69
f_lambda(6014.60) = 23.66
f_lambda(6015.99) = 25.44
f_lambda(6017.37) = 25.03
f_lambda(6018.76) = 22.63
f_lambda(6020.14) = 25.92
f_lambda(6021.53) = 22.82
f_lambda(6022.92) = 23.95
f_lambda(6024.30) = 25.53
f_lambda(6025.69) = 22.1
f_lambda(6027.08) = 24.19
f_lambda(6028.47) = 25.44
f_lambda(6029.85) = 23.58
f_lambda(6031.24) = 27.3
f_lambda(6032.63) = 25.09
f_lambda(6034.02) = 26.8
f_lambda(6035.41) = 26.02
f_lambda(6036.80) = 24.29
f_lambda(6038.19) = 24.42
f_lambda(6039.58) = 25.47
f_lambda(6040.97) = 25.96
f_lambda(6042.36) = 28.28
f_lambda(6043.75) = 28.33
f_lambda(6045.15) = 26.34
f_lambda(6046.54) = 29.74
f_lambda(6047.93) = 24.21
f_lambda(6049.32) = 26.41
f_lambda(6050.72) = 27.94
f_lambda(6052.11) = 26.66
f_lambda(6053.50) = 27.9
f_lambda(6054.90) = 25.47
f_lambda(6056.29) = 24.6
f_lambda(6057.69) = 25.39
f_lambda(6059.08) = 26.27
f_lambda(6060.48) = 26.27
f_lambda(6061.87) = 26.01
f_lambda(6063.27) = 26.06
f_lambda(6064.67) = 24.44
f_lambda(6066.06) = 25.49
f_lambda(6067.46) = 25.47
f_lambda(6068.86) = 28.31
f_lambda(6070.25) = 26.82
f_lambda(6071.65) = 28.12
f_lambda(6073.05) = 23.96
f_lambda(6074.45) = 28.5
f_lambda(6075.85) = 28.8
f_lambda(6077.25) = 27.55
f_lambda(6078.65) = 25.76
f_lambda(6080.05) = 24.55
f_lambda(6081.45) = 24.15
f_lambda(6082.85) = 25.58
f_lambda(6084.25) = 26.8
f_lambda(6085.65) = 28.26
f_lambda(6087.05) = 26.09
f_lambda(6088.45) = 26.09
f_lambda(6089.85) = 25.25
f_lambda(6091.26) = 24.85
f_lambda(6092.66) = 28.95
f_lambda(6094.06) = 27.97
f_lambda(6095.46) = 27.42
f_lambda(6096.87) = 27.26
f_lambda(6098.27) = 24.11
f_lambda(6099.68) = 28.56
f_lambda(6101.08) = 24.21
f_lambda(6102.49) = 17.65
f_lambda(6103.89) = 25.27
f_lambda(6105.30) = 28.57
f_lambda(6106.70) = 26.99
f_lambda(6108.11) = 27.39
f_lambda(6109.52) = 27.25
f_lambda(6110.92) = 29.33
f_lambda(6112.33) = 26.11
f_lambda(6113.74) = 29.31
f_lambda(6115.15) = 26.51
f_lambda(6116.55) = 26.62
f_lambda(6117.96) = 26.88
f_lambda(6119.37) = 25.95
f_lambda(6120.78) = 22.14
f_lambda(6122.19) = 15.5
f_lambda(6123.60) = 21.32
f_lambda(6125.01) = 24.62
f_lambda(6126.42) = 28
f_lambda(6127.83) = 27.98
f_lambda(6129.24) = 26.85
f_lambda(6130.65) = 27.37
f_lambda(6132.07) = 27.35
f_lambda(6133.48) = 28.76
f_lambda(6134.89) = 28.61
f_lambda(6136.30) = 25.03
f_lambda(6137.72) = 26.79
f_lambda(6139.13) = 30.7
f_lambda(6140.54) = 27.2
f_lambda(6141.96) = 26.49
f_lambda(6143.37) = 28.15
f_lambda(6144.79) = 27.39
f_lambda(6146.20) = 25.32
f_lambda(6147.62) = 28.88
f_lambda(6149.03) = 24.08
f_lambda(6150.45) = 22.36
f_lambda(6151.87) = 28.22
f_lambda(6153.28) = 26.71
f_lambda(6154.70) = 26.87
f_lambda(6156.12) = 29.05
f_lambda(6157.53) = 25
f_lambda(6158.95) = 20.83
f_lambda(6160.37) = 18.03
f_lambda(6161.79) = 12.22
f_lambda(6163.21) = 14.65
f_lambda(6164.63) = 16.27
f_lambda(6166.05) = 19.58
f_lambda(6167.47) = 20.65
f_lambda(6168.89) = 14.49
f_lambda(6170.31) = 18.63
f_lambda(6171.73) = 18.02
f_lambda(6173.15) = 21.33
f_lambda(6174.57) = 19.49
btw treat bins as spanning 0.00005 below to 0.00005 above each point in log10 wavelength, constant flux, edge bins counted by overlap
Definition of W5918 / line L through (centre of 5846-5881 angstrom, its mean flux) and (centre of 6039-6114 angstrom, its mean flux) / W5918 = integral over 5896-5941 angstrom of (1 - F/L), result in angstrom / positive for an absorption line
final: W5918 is 7.3 angstrom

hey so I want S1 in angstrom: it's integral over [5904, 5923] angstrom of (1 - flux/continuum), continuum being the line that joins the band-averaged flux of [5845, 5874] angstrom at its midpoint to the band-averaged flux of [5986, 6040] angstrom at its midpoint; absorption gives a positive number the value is 2.7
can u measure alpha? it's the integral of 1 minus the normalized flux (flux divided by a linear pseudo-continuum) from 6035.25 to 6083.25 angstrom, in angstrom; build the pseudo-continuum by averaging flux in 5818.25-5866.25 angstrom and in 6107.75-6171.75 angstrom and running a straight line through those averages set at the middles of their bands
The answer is -3.95 angstrom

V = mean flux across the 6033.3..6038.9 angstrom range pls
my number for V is 25.4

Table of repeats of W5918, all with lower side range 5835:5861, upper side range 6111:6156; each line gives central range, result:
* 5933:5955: 1.7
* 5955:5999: 4.7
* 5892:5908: 7.0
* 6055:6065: 0.1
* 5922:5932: 1.8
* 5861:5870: 1.3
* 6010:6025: 0.7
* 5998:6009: 1.5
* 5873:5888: 4.6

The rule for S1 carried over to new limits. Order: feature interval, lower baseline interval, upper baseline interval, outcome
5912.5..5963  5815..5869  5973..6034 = 4.1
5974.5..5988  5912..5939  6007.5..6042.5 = 0.2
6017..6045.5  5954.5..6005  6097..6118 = -1.4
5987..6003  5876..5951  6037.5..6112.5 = -1.2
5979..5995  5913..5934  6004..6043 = -0.6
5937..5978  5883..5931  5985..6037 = -3.8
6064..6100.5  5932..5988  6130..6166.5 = -4.1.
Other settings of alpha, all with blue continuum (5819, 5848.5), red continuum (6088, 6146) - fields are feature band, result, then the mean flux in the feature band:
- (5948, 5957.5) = 1.15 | 22.1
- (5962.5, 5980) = 2.66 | 21.4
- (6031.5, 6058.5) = -0.51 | 26.3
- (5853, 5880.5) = 3.97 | 21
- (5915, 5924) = 1.75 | 20.1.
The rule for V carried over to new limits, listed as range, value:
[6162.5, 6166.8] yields 16.9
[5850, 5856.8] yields 23.7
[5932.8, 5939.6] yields 21.8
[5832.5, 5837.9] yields 26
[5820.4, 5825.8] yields 24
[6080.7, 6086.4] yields 26.2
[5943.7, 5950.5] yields 23.9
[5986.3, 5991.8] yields 24.8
